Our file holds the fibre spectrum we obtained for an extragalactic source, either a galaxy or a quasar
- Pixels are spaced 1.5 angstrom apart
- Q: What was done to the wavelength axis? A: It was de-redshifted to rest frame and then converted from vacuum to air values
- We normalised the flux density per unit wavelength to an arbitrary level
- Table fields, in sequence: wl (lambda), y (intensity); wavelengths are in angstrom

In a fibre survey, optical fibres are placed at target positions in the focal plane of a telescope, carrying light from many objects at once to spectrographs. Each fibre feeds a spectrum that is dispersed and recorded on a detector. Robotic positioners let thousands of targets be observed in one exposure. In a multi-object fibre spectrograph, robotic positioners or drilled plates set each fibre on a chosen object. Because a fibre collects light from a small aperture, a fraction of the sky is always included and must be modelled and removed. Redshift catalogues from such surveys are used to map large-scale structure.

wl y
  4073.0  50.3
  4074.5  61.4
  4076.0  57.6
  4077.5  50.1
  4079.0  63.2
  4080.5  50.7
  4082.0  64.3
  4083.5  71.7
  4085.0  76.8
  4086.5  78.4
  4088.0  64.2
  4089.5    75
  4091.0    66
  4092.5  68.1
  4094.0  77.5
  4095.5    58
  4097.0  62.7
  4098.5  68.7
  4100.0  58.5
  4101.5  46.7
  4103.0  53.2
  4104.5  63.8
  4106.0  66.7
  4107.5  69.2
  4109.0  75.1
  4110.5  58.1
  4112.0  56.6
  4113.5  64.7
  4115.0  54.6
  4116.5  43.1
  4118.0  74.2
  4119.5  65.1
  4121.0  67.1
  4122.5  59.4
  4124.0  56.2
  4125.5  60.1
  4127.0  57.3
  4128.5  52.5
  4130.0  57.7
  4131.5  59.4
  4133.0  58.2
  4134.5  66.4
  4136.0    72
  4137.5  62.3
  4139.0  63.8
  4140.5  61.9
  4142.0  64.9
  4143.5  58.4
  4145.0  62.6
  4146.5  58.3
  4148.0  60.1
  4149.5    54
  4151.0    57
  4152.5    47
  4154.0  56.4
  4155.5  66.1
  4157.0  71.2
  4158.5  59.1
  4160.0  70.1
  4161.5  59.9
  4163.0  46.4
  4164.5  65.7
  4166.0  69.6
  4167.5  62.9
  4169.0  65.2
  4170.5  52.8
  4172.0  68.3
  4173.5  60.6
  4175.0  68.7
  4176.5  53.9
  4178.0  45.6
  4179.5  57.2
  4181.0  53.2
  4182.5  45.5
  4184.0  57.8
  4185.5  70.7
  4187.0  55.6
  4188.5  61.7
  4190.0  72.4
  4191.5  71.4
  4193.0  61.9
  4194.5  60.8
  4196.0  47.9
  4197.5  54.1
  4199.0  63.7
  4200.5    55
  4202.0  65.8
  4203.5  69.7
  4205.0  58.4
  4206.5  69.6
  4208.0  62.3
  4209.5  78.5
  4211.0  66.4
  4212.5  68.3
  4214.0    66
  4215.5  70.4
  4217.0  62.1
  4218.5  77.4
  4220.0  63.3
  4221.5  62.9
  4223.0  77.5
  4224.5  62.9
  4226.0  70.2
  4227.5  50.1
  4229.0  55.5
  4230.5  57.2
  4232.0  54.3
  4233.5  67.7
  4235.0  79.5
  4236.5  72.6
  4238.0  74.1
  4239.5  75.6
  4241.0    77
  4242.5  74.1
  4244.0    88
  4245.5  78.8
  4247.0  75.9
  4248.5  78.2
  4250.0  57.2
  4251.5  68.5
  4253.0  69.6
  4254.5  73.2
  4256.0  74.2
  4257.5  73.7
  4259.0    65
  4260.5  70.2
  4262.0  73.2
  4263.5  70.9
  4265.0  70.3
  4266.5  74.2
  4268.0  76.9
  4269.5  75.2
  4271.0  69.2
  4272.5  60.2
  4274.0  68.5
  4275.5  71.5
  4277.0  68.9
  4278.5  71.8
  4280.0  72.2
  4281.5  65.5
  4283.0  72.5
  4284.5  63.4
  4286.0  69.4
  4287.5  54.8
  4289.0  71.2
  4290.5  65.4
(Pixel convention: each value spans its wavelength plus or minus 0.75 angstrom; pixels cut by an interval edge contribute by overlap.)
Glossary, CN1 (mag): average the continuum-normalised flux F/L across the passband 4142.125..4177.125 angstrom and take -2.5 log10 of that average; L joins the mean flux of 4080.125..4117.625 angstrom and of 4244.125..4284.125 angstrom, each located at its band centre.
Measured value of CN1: 0.100 mag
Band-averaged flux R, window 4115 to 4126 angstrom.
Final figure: 60.3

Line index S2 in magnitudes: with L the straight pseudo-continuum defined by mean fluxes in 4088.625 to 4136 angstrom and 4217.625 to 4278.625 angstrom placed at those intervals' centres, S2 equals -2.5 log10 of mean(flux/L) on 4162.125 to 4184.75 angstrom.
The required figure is 0.130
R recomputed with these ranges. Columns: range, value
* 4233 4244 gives 75.5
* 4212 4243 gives 67.5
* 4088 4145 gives 62.3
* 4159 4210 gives 61.2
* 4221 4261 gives 69.8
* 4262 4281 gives 70.8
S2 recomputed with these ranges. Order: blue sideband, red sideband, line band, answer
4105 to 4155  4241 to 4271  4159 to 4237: 0.08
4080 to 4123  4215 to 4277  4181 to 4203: 0.13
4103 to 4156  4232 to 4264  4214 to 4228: 0.05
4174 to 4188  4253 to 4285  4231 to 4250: -0.12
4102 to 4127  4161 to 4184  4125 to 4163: -0.01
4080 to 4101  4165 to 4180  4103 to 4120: 0.05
